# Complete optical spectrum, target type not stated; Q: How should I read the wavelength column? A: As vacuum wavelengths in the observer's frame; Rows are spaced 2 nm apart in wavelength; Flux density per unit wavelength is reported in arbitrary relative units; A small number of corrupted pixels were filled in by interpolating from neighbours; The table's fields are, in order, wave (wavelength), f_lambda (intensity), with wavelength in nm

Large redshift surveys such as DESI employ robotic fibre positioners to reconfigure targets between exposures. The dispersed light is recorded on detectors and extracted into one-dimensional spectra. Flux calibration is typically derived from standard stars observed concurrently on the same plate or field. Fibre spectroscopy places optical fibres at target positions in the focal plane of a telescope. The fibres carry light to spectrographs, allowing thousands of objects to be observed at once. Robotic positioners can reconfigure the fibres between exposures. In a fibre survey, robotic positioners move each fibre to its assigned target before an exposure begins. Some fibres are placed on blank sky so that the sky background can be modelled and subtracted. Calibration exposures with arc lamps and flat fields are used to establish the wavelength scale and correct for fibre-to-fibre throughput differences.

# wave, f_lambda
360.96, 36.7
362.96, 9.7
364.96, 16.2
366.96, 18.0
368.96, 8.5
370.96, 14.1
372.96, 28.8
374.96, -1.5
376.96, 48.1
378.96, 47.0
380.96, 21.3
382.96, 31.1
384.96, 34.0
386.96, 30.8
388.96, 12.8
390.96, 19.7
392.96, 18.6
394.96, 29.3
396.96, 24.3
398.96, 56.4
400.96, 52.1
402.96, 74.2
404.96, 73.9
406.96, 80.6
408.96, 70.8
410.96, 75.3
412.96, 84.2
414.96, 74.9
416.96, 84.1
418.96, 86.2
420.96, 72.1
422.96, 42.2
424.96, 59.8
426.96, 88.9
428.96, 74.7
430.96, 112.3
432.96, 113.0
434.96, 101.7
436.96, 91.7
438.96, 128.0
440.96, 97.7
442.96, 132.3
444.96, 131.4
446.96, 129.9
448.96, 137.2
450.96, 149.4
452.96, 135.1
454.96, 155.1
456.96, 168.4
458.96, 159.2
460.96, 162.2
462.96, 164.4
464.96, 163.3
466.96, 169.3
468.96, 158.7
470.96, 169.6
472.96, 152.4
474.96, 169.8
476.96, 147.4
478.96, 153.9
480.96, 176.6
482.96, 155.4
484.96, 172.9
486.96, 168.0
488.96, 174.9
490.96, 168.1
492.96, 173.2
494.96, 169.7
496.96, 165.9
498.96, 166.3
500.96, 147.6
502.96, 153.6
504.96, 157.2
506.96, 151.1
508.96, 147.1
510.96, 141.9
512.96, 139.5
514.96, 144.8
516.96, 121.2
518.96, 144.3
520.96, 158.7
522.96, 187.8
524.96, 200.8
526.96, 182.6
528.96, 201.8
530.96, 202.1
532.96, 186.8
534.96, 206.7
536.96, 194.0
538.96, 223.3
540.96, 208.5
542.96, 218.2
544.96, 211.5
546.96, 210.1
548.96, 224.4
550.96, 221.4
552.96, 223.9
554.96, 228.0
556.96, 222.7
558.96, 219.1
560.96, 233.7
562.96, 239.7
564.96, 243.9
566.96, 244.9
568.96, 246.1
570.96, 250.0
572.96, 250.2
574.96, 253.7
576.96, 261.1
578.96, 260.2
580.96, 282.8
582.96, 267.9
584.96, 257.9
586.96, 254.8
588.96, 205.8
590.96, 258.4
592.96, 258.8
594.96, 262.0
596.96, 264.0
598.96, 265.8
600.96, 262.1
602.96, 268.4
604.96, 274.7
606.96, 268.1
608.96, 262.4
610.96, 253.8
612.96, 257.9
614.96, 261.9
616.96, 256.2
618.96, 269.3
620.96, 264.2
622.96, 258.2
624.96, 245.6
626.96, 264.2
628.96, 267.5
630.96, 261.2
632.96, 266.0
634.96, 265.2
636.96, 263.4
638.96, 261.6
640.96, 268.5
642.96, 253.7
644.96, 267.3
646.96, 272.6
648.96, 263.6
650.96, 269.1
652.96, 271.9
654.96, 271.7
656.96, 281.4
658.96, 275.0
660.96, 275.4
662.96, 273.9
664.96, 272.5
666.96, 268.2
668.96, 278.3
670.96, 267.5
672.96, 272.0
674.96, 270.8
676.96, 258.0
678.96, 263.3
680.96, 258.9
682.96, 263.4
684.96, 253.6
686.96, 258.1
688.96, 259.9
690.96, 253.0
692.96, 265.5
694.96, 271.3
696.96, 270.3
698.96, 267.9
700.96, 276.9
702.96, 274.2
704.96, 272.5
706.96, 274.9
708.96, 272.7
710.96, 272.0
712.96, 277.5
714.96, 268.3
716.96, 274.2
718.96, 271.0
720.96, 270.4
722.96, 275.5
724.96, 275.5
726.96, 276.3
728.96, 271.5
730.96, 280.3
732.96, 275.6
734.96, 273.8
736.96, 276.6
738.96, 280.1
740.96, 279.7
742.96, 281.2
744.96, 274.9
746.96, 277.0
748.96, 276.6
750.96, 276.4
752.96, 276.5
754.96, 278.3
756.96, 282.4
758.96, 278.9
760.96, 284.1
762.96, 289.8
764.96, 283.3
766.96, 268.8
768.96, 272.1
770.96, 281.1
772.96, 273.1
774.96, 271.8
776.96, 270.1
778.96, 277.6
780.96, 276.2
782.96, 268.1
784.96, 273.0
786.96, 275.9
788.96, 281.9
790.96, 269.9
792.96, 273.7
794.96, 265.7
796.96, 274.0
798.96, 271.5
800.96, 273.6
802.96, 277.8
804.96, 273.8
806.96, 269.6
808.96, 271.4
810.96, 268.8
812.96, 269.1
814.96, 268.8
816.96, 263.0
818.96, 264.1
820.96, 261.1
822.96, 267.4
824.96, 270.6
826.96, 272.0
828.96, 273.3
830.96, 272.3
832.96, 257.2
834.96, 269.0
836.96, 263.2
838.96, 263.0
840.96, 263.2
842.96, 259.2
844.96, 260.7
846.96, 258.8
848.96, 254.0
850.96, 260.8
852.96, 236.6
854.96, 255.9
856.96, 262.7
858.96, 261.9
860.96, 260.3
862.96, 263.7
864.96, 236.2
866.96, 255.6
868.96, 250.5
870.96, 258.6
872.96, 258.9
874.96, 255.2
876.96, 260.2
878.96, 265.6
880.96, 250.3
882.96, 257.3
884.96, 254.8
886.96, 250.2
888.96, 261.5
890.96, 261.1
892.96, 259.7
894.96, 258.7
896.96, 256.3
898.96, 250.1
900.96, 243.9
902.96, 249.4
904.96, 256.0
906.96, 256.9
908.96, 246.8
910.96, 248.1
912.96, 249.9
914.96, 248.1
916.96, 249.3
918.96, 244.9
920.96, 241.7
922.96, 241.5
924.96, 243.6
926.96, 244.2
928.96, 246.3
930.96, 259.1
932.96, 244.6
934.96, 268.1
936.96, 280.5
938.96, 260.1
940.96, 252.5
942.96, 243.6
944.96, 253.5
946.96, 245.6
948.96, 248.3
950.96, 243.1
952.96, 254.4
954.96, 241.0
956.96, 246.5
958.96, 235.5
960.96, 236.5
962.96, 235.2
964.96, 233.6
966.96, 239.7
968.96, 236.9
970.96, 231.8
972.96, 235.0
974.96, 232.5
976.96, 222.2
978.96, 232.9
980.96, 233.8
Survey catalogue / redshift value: -0.001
